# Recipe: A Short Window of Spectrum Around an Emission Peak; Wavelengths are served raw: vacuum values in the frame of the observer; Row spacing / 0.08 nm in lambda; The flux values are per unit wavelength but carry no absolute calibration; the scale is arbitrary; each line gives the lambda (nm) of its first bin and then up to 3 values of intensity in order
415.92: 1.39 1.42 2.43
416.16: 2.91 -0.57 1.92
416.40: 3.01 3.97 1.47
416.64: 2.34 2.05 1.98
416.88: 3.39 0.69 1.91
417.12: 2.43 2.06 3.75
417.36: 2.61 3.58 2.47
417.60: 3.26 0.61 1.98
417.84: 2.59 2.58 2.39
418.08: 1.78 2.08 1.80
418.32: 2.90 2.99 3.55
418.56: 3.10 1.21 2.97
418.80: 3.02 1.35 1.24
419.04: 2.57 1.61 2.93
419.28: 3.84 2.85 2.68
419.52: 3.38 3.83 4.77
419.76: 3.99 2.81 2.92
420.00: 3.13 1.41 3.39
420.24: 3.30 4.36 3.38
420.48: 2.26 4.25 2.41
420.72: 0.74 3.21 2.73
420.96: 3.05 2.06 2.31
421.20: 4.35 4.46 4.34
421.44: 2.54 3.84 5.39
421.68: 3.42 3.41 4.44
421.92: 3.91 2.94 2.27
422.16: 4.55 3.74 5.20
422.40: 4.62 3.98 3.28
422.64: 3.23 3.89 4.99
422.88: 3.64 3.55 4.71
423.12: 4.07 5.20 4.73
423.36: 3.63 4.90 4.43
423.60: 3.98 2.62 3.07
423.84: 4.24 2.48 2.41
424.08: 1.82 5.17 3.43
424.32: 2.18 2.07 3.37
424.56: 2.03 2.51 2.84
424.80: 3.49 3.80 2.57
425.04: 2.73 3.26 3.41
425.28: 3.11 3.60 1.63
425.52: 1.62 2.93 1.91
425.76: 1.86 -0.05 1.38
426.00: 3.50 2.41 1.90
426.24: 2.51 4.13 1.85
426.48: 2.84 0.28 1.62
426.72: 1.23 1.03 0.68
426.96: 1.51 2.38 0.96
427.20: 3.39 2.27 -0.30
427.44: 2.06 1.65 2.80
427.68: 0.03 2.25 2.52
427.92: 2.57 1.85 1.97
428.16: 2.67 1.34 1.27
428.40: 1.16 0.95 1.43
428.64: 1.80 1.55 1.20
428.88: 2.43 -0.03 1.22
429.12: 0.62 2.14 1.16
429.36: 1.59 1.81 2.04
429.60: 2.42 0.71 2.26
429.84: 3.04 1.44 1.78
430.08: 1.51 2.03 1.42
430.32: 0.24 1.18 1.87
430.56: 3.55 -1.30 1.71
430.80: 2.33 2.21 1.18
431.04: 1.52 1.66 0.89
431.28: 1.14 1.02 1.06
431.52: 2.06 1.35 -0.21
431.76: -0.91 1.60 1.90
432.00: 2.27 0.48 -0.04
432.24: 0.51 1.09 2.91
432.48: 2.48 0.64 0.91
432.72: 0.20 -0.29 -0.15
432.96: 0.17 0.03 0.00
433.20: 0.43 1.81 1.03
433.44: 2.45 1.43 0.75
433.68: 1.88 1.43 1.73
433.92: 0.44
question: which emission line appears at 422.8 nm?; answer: C IV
